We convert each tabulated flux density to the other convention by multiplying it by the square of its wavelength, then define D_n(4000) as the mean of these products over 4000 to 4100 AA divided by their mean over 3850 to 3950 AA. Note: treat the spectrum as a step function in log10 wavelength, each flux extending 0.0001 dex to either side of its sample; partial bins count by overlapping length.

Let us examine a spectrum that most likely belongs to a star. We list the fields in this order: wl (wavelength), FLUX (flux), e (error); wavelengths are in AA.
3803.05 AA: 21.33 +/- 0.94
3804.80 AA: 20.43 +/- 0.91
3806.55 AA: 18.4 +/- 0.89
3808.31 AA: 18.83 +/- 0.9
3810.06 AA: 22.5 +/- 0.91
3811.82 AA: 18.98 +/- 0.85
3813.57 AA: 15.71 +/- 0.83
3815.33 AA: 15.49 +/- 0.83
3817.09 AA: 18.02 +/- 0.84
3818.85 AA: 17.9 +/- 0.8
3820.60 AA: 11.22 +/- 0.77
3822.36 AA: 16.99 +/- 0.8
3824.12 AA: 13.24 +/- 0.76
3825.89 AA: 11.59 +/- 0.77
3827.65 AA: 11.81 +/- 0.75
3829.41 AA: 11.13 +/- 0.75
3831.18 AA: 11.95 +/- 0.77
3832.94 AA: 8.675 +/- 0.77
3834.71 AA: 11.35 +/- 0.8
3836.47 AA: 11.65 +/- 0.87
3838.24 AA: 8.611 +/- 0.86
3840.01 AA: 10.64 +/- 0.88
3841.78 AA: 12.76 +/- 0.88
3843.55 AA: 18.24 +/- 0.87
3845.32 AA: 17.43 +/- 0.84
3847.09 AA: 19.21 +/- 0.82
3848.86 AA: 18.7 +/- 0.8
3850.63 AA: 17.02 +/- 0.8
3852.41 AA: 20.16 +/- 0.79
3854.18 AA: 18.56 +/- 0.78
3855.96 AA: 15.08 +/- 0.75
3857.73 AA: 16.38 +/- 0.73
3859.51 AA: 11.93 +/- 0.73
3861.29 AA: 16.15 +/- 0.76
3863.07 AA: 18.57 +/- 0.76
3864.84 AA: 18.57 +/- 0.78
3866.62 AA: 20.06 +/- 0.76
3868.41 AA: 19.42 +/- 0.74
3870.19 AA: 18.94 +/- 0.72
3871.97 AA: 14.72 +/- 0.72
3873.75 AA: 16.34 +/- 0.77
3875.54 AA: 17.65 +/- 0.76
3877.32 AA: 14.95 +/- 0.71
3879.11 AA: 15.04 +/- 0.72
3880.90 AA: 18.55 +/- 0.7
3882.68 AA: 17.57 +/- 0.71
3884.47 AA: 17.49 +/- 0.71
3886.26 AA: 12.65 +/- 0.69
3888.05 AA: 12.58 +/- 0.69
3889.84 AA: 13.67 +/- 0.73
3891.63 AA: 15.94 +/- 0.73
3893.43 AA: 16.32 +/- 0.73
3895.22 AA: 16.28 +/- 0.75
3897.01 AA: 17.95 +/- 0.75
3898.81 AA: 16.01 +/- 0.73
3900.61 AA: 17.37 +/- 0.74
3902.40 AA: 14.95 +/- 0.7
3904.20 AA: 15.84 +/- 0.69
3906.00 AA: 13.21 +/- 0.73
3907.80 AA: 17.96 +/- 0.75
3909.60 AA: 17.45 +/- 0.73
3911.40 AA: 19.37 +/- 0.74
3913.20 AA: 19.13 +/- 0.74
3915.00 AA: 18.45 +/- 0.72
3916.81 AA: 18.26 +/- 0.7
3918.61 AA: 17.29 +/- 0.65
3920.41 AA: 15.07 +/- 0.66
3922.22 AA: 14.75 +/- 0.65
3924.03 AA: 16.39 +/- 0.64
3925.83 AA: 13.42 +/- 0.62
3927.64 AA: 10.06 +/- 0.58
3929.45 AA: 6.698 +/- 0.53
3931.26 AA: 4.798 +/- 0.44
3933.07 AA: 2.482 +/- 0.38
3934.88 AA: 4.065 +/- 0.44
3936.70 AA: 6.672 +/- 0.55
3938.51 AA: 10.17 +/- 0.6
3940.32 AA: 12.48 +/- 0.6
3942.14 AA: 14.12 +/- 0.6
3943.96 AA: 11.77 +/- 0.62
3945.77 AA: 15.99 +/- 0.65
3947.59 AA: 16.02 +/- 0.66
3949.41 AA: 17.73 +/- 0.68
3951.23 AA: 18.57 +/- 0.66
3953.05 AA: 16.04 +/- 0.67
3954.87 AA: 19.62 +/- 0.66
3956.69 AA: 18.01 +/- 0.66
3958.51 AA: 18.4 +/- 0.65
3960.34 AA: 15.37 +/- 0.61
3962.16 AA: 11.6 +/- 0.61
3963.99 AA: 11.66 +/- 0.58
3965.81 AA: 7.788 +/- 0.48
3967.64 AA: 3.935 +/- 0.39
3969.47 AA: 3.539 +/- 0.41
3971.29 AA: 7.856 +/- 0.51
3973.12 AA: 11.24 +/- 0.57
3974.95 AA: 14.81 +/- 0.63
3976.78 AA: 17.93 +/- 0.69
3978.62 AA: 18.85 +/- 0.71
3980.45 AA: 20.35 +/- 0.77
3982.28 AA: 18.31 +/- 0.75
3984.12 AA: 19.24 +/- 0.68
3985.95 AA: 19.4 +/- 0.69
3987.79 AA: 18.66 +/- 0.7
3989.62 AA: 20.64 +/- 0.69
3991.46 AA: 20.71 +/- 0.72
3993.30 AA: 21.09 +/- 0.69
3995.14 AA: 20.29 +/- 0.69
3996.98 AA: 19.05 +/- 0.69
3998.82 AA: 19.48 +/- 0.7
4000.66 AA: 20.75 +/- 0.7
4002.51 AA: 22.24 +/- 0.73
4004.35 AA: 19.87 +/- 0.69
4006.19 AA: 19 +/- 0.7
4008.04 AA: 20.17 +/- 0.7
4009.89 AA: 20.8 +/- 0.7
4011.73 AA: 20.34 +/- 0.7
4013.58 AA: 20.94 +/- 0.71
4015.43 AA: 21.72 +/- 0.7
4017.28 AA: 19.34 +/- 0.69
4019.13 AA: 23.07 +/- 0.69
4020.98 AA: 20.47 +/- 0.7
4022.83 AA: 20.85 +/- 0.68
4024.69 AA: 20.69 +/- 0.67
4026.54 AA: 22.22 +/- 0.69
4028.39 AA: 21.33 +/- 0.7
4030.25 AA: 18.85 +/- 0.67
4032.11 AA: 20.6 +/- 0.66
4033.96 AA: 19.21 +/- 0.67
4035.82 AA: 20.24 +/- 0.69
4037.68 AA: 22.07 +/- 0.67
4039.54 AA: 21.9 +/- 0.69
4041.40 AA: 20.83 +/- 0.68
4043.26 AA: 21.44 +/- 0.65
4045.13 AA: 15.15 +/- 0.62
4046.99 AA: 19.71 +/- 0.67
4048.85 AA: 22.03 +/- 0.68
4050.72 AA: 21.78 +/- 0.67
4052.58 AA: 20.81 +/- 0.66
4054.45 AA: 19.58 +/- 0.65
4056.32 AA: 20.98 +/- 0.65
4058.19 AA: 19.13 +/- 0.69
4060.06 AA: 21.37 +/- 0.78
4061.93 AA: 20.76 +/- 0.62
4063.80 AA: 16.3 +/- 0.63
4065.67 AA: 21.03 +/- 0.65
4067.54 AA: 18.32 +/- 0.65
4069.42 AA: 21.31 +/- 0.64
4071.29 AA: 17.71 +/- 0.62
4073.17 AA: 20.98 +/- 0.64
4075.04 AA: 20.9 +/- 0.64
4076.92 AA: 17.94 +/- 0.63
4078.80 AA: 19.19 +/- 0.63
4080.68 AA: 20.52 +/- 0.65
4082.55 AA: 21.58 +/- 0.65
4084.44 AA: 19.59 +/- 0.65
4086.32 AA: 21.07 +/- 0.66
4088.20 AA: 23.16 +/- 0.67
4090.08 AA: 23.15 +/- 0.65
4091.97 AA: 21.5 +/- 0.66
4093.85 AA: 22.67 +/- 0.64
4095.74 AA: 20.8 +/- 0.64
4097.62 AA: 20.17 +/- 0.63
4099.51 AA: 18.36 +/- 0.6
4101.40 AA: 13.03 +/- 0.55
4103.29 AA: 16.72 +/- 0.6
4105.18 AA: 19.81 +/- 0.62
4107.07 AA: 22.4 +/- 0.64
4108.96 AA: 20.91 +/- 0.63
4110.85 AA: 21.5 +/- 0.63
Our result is 1.5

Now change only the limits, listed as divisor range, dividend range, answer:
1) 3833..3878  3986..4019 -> 1.37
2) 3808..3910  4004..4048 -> 1.41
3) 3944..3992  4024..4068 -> 1.37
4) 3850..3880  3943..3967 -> 0.93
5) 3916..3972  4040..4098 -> 1.77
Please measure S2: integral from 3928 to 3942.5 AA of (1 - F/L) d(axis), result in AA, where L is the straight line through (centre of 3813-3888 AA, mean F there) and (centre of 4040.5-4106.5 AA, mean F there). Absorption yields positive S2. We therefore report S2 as 8.1 AA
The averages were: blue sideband 15.4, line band 7.53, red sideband 20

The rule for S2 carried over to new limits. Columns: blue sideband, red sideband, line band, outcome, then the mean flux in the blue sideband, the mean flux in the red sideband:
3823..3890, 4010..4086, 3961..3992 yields 6.82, 15.3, 20.3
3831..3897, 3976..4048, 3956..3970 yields 5.46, 15.7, 20.2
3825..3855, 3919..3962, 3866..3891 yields -4.88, 14.1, 13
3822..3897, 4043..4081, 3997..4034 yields -3.55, 15.4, 19.8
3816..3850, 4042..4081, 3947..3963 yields 0.15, 13.8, 19.8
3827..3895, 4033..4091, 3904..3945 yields 9.52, 15.5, 20.3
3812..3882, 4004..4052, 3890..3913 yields 0.61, 15.4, 20.6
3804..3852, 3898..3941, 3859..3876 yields -3.46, 15.2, 13.4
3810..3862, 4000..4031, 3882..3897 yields 1.06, 14.8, 20.8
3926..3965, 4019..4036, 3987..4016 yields -3.69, 12.5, 20.7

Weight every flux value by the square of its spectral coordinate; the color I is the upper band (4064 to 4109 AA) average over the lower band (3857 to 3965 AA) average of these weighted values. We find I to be 1.5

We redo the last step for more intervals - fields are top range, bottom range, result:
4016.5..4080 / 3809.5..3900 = 1.43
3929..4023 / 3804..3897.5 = 1.07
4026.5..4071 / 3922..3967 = 1.70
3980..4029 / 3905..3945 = 1.65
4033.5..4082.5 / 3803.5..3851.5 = 1.49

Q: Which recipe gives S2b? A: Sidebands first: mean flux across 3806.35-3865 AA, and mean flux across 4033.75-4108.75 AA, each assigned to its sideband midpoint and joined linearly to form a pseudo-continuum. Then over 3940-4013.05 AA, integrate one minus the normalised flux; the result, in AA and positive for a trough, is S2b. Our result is 6.4 AA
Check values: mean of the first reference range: 15.3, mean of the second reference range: 20.1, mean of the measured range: 16.7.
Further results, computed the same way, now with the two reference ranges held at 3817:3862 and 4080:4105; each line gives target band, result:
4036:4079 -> -1.6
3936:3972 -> 8.6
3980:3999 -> -2.0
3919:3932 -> 3.5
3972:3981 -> 0.6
